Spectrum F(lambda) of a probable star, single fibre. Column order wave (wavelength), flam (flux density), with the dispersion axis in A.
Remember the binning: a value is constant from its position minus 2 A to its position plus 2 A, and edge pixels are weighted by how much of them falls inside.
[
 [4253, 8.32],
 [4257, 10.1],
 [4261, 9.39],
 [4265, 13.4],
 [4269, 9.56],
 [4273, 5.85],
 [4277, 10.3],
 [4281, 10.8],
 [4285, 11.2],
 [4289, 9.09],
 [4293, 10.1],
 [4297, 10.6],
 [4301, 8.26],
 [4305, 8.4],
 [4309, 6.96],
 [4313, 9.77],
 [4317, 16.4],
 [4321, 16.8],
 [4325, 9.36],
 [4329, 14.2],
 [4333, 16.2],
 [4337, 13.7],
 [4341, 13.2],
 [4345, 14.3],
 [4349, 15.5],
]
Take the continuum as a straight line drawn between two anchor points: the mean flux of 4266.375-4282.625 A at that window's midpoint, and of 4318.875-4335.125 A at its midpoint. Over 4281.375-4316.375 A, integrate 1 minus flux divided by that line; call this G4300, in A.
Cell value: 5.43 A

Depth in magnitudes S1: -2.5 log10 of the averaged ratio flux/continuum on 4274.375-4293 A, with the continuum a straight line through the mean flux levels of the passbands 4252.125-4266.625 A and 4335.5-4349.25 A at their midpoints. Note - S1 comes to 0.13 mag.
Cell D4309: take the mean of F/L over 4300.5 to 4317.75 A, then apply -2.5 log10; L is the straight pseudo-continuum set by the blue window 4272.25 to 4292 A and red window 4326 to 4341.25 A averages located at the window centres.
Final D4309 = 0.25 mag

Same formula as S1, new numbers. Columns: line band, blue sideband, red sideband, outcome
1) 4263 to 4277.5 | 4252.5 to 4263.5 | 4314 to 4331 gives 0.069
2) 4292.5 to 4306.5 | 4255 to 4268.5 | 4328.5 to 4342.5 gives 0.332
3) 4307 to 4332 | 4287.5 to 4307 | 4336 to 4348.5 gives -0.066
